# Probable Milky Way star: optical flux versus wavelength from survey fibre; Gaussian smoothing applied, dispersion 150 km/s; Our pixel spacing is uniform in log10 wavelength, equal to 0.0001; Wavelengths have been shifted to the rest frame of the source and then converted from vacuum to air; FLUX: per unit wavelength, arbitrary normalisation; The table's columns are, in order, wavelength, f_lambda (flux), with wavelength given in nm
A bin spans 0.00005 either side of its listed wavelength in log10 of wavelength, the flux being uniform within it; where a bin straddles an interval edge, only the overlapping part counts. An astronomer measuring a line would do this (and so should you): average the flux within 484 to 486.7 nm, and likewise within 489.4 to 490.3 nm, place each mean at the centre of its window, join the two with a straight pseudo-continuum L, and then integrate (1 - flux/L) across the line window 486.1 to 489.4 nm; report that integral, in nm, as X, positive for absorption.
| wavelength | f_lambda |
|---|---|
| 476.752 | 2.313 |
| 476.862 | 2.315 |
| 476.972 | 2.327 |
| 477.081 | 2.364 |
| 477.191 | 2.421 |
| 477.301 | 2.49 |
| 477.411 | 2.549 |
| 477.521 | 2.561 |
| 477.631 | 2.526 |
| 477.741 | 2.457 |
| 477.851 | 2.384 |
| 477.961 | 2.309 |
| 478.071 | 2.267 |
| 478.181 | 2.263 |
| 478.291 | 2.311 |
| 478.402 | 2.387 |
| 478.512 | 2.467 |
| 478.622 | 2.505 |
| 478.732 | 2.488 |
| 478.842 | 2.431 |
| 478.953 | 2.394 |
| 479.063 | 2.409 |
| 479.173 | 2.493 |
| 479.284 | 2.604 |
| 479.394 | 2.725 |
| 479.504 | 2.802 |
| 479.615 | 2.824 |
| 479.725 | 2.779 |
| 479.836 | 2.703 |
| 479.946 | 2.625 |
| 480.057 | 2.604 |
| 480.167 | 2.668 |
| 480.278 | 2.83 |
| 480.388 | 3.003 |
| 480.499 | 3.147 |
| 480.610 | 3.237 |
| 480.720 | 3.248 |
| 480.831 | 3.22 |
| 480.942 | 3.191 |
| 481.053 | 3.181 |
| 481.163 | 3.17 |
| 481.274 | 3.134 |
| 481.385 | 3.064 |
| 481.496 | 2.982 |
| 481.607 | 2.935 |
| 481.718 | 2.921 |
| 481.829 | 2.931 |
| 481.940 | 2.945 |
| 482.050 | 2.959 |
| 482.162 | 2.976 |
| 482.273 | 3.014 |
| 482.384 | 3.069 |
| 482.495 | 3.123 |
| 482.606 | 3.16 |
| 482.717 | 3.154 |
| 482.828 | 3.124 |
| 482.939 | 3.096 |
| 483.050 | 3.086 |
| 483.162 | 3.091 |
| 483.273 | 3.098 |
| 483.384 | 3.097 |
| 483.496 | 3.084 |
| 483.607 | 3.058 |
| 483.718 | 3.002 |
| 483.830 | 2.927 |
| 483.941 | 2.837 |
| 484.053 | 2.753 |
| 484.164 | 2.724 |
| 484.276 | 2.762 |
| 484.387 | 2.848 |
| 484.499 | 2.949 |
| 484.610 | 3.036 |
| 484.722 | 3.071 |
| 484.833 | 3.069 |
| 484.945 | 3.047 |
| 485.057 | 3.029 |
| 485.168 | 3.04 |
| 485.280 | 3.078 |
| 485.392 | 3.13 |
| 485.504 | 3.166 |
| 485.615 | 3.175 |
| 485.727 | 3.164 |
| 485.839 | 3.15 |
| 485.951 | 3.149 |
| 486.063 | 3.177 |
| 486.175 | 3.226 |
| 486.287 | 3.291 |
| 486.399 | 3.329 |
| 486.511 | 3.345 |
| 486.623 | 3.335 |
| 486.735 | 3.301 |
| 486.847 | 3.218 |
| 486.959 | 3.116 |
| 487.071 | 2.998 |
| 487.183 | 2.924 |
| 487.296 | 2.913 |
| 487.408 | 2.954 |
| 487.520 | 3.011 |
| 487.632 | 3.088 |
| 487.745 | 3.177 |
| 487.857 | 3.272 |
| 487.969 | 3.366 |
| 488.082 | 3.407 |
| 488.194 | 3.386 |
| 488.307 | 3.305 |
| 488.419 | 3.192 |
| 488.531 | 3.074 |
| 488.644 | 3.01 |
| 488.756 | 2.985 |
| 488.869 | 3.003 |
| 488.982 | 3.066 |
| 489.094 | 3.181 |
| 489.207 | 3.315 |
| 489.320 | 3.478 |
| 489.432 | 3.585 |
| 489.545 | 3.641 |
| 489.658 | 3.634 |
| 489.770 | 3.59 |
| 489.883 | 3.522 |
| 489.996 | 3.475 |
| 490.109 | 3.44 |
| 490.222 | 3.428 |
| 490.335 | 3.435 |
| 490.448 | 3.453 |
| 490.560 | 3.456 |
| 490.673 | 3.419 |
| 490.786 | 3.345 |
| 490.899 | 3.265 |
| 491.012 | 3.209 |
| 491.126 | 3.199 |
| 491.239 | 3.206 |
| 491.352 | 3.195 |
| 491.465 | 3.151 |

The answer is 0.14 nm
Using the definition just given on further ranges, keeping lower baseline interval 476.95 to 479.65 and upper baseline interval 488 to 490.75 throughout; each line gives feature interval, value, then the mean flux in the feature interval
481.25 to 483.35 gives -0.19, 3.04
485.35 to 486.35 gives -0.04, 3.18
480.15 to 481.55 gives -0.22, 3.09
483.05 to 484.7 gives -0.02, 2.95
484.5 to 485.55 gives -0.02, 3.07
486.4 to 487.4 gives 0.00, 3.14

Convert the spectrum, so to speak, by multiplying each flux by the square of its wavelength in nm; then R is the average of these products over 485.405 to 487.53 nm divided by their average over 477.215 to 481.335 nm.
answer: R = 1.21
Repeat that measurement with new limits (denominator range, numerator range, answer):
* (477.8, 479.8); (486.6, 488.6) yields 1.32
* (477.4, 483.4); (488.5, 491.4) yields 1.23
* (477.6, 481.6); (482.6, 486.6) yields 1.15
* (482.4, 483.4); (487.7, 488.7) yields 1.06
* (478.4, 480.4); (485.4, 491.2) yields 1.29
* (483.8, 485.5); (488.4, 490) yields 1.14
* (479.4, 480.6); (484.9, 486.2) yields 1.14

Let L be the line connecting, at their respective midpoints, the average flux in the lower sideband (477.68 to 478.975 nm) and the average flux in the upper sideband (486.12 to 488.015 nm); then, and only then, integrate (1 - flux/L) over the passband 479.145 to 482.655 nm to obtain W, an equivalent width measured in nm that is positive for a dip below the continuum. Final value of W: -0.44 nm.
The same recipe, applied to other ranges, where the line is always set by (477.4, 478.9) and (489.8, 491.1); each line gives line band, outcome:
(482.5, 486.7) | -0.211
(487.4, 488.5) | -0.008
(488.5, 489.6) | 0.018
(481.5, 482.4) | -0.081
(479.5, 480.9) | -0.175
